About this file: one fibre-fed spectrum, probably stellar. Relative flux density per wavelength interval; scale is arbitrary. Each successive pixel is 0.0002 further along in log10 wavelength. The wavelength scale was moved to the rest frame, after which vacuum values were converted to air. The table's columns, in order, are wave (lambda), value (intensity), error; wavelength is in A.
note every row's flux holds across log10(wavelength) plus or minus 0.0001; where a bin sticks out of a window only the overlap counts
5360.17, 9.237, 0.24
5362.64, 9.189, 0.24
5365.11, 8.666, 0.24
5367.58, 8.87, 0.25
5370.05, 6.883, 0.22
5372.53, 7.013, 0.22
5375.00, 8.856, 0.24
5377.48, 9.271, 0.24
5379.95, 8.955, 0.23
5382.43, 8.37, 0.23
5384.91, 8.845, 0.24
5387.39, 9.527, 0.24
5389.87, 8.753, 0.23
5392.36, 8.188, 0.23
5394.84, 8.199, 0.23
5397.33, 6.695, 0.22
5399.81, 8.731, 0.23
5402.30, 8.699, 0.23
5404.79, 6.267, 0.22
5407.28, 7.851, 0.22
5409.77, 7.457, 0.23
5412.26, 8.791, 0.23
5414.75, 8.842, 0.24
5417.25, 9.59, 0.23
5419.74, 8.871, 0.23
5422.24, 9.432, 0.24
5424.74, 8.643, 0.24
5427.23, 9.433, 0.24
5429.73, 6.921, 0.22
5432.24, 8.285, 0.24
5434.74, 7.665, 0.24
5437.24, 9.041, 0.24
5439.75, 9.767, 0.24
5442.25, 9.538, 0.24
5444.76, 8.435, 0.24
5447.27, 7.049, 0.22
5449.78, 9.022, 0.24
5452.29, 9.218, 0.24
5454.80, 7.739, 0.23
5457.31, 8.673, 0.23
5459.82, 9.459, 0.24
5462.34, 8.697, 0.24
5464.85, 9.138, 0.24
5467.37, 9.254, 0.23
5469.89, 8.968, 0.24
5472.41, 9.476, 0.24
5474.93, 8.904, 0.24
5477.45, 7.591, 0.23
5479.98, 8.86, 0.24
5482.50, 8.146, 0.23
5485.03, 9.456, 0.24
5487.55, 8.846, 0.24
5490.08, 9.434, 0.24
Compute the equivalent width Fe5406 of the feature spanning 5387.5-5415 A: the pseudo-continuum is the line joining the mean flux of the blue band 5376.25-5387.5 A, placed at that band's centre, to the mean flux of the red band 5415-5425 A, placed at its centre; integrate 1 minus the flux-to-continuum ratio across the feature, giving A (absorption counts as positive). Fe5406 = 3.0 A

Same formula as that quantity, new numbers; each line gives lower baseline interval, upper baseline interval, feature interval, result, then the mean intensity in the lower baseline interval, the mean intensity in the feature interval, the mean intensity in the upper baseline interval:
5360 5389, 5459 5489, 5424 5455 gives 0.9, 8.62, 8.54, 8.89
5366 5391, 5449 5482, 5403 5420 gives 0.8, 8.54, 8.22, 8.83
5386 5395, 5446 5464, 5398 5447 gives 0.9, 8.72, 8.49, 8.57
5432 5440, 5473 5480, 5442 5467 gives -0.4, 8.61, 8.68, 8.47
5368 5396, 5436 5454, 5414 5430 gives -0.4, 8.46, 8.94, 8.84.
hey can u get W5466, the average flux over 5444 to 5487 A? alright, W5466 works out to 8.72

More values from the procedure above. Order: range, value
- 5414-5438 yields 8.66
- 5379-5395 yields 8.72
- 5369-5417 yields 8.25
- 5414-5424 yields 9.17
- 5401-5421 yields 8.3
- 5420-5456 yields 8.59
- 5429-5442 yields 8.48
